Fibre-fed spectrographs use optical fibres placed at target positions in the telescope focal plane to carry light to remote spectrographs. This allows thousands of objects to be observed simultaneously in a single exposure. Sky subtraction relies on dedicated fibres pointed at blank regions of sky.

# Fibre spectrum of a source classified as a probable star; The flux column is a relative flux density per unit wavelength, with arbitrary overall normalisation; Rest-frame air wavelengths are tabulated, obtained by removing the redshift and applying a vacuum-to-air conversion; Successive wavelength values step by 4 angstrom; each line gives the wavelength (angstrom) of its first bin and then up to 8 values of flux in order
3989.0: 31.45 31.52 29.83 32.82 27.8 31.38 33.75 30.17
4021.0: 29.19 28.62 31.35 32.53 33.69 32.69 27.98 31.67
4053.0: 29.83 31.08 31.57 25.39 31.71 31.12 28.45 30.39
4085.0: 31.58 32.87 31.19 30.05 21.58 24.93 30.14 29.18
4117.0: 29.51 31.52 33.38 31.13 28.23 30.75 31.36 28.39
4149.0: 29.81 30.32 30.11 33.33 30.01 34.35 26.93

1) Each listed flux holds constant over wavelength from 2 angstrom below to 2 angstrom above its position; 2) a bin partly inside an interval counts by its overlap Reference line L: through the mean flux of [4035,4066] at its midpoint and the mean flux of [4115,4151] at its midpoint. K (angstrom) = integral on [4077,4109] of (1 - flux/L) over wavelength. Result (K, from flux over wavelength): 1.6 angstrom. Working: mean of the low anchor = 30.7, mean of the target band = 29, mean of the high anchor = 30.5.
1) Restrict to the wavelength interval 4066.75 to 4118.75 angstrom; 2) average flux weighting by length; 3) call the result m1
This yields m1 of 29.4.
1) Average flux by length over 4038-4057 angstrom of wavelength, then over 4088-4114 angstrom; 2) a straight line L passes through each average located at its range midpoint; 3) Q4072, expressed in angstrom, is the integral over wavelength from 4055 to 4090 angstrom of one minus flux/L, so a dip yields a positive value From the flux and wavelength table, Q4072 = -0.90 angstrom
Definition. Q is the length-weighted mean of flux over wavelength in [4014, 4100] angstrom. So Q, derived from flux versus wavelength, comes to 30.6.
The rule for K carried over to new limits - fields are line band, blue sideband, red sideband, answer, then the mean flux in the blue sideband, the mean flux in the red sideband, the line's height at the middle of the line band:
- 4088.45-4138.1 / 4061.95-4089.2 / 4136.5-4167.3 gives 1.4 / 30.1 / 30.5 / 30.3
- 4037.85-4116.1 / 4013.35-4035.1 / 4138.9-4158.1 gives 1.7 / 30.6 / 30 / 30.4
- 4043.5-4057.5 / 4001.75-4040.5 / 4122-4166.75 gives 0.4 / 31.1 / 30.6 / 31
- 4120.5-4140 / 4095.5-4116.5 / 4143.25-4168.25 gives -1.4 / 27.3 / 30.5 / 28.9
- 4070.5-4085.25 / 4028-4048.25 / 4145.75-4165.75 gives 0.5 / 31.7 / 30.6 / 31.3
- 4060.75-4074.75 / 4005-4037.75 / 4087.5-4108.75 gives -0.2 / 31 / 28.2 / 29.3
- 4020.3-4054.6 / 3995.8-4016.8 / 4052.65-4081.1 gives -0.5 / 31.1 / 29.9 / 30.5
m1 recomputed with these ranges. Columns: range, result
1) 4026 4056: 31.3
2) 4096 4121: 27.8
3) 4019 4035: 30.4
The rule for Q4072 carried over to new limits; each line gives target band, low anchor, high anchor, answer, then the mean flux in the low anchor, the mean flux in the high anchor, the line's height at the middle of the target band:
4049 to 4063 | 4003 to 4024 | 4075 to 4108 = -0.6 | 30.4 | 28.9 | 29.6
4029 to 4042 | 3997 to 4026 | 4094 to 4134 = -1.1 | 30.6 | 29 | 30.2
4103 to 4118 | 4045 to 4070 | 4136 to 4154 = 0.8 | 30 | 30.1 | 30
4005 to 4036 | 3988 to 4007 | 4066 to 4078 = -0.4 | 30.6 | 30.2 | 30.5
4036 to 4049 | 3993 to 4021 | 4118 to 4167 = -0.2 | 30.9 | 30.7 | 30.8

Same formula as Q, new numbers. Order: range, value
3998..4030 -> 30.6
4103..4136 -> 29.8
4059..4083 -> 29.8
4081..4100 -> 30.8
